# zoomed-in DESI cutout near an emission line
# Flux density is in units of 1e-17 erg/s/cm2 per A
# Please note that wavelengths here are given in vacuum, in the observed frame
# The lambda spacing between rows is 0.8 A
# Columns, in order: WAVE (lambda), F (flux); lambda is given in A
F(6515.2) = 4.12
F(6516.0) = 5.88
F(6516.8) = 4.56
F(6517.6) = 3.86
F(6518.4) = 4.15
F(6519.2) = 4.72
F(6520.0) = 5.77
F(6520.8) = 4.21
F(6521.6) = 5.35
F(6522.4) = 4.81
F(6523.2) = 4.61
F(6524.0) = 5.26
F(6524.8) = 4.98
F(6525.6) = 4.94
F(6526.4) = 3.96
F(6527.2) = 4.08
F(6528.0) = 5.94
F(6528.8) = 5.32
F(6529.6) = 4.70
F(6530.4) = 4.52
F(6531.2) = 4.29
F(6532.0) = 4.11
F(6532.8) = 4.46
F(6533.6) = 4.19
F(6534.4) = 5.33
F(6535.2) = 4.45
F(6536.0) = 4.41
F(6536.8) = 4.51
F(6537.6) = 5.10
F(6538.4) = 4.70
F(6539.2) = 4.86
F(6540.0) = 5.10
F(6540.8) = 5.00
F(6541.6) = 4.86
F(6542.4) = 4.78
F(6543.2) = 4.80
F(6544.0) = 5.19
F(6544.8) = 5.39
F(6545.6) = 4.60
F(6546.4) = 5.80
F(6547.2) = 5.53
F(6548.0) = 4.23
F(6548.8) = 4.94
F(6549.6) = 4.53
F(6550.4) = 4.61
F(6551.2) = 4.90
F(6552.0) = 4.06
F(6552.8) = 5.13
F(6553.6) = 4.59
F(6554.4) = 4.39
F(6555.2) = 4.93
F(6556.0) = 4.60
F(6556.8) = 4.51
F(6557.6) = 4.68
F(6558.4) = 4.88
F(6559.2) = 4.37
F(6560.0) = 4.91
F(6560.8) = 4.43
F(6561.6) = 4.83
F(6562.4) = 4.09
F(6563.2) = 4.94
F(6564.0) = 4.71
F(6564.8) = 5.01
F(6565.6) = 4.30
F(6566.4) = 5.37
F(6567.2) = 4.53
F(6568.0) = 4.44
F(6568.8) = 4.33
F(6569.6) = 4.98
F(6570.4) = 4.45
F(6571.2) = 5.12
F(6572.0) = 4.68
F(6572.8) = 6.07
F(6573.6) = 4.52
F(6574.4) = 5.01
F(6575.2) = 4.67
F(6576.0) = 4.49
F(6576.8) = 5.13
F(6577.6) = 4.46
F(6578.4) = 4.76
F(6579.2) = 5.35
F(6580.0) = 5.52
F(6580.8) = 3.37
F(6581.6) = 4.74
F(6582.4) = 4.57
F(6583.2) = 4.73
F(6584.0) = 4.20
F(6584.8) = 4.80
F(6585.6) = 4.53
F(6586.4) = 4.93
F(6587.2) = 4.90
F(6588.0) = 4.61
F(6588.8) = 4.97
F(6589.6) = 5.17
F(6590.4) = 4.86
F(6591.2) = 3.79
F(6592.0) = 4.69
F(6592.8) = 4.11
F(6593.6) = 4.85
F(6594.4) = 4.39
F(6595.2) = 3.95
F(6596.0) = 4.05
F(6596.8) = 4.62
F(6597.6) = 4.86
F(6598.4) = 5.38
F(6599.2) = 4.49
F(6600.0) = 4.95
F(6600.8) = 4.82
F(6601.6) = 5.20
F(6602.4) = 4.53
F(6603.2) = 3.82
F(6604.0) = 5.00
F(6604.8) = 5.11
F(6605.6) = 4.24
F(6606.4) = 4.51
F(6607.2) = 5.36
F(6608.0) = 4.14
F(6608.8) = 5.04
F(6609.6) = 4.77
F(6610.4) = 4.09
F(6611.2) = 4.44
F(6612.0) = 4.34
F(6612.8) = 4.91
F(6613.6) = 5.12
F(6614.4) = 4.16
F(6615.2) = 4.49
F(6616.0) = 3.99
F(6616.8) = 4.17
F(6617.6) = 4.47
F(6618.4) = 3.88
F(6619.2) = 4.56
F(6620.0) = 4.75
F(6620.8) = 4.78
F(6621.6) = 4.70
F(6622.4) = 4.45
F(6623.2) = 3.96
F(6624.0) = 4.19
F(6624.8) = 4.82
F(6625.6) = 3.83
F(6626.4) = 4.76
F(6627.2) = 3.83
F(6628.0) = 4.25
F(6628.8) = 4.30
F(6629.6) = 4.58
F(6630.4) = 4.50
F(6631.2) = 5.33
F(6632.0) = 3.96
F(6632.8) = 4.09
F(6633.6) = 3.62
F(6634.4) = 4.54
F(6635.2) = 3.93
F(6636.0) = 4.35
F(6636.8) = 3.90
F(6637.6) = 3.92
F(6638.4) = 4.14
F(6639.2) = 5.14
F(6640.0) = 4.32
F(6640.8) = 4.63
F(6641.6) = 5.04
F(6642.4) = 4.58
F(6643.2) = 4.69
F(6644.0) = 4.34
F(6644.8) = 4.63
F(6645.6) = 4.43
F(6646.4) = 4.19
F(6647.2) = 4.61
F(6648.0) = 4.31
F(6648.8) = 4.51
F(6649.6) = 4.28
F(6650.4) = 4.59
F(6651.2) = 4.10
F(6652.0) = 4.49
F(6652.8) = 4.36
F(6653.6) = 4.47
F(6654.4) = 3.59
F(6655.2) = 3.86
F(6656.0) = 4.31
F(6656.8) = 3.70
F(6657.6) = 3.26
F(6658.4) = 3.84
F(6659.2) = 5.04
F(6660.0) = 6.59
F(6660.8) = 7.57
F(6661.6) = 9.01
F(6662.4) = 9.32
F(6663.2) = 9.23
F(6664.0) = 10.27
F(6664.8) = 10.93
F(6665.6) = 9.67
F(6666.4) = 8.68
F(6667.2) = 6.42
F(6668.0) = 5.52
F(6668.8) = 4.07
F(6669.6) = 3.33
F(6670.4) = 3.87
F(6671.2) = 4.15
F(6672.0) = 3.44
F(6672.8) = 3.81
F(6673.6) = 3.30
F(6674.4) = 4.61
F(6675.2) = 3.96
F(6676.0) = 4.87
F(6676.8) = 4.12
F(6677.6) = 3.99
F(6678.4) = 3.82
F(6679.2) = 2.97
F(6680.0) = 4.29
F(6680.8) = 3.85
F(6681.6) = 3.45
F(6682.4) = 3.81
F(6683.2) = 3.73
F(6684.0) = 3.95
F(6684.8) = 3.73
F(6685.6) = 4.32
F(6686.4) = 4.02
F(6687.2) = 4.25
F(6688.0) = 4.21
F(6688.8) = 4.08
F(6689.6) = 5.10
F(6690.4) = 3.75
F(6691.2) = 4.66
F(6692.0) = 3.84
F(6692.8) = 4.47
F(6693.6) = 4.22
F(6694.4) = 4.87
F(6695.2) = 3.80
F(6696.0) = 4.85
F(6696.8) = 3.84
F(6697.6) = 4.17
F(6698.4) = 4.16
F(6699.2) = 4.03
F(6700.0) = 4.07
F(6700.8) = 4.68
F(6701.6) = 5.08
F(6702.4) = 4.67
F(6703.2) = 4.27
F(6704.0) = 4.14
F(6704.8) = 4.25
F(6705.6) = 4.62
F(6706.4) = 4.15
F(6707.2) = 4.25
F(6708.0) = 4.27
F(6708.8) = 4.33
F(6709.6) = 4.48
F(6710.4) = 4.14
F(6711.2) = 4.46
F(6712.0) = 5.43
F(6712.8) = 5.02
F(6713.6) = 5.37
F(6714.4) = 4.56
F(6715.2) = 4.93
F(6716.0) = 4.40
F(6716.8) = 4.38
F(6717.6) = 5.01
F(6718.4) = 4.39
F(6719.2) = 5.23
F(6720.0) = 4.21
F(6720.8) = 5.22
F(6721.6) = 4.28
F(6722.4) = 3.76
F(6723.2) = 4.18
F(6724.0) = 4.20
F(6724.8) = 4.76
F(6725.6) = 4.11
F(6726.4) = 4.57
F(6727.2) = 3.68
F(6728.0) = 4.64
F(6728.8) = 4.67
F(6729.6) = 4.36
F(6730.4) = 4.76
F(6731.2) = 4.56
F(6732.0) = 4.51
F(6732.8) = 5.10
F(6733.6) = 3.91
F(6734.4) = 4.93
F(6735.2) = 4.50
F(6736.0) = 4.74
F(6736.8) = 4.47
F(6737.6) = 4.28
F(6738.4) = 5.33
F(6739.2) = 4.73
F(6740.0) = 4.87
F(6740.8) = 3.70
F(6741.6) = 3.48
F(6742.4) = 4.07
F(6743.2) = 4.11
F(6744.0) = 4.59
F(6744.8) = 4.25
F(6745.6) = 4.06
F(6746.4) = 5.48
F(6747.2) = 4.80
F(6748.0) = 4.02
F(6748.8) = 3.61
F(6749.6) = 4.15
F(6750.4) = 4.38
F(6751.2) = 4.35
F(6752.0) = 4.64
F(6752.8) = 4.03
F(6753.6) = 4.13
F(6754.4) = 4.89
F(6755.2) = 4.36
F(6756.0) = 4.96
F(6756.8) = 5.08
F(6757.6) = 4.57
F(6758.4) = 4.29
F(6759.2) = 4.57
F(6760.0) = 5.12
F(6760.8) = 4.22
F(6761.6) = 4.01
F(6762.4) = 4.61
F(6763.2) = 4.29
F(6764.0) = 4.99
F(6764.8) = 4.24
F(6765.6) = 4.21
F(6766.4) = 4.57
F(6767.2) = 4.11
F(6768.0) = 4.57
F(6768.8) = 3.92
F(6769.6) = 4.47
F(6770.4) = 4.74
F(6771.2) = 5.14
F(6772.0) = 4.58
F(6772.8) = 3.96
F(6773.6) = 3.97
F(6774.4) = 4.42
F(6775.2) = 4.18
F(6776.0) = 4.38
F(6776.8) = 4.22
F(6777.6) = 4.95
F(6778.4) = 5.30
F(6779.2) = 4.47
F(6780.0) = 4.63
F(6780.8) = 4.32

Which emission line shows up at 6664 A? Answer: H-beta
